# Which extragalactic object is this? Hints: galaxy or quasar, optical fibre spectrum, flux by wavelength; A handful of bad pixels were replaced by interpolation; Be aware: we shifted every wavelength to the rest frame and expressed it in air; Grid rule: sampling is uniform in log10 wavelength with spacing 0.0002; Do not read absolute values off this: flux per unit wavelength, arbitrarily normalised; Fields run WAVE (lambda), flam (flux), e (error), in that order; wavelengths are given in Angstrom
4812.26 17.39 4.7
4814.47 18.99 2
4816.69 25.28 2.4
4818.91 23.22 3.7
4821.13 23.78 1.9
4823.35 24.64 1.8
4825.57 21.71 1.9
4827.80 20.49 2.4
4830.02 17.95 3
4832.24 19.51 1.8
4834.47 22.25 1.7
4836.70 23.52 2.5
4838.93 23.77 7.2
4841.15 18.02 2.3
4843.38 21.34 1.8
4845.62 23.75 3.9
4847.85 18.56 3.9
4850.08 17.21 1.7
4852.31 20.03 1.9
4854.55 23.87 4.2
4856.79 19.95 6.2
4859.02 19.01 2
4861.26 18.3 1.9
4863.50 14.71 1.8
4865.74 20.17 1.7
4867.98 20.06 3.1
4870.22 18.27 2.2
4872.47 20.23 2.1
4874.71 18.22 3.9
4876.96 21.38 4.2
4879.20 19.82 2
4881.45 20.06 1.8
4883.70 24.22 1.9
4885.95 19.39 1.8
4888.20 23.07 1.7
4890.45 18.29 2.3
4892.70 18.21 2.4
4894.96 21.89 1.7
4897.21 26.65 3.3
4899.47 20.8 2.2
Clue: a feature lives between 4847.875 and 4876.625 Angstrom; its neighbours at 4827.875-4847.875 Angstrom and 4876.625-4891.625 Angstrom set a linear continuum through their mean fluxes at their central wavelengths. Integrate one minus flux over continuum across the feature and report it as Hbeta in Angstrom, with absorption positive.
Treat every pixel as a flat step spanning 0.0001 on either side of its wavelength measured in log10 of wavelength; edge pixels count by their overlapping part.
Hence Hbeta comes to 2.41 Angstrom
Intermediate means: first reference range 21.1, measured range 19.2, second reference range 20.9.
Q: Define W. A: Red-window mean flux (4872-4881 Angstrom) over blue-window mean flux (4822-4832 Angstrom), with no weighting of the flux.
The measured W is 0.94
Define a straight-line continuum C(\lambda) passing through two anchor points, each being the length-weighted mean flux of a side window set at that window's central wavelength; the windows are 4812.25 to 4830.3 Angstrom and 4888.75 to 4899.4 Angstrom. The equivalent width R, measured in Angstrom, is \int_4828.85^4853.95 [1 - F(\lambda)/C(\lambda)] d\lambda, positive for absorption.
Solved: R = 1.31 Angstrom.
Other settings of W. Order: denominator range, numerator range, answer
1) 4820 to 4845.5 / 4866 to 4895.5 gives 0.93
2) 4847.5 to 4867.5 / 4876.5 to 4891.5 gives 1.09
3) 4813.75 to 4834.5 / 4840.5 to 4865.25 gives 0.90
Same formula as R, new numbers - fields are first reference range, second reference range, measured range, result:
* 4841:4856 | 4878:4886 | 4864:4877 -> 1.0 Angstrom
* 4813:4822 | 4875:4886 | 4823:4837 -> 0.7 Angstrom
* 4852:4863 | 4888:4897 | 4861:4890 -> 0.7 Angstrom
